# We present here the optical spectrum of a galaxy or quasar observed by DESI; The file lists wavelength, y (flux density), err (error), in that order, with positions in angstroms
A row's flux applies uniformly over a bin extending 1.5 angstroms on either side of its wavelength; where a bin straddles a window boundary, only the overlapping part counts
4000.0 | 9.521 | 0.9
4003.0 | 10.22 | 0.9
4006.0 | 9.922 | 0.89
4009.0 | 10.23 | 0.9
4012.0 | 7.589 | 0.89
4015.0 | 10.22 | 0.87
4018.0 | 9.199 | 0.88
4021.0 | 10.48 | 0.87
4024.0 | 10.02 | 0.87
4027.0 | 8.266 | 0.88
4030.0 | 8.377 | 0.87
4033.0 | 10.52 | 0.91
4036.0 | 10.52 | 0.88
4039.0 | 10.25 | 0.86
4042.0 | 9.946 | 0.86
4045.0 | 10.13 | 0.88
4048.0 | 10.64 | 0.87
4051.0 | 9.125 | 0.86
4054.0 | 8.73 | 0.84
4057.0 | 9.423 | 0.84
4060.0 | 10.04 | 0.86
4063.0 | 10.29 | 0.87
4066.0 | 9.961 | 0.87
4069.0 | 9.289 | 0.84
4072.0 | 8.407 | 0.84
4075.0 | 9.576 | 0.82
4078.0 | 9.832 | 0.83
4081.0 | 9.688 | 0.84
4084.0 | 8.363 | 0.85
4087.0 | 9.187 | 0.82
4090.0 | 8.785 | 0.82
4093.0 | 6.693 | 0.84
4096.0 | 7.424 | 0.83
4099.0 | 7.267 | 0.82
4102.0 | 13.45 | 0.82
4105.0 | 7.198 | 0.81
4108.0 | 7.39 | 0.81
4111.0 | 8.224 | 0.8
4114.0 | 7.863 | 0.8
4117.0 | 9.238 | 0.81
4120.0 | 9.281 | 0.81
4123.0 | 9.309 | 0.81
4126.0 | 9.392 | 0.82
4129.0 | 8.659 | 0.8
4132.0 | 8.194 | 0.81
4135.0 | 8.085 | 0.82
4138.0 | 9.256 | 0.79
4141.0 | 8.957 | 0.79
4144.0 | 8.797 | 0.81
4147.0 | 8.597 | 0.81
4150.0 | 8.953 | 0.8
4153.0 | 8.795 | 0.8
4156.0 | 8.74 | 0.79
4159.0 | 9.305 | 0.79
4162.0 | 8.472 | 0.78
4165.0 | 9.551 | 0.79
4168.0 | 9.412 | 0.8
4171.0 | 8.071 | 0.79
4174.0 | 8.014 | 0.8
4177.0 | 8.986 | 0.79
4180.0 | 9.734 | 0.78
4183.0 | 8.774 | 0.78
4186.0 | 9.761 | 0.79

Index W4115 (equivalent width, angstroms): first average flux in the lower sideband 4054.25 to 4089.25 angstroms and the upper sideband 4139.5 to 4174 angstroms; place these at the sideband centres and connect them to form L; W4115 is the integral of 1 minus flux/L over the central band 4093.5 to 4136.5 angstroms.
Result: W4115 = 2.5 angstroms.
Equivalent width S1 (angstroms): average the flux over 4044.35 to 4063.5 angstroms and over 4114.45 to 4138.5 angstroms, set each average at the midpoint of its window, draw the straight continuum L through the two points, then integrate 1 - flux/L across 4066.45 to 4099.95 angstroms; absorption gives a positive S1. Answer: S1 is 2.6 angstroms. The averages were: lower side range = 9.72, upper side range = 8.87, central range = 8.66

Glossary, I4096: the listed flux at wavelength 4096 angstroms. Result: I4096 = 7.424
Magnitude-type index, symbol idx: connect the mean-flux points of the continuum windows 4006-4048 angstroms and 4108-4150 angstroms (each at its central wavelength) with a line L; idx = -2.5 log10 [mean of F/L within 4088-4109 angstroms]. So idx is 0.082 mag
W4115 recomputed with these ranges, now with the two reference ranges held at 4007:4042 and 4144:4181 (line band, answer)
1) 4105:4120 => 1.6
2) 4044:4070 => -0.8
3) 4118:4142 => 0.4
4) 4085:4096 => 1.4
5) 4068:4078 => 0.2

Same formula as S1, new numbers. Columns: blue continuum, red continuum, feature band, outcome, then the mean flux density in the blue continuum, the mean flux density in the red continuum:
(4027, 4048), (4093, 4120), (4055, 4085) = -0.9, 9.89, 8.45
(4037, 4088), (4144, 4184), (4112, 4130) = 0.5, 9.59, 8.88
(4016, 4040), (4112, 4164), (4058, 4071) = -0.6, 9.7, 8.82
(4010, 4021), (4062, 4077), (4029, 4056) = -1.3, 9.26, 9.49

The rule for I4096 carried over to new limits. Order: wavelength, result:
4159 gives 9.305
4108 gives 7.39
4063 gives 10.29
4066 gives 9.961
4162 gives 8.472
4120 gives 9.281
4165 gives 9.551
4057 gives 9.423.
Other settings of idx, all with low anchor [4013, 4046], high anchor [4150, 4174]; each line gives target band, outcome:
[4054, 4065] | -0.02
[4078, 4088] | 0.03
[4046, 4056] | 0.01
